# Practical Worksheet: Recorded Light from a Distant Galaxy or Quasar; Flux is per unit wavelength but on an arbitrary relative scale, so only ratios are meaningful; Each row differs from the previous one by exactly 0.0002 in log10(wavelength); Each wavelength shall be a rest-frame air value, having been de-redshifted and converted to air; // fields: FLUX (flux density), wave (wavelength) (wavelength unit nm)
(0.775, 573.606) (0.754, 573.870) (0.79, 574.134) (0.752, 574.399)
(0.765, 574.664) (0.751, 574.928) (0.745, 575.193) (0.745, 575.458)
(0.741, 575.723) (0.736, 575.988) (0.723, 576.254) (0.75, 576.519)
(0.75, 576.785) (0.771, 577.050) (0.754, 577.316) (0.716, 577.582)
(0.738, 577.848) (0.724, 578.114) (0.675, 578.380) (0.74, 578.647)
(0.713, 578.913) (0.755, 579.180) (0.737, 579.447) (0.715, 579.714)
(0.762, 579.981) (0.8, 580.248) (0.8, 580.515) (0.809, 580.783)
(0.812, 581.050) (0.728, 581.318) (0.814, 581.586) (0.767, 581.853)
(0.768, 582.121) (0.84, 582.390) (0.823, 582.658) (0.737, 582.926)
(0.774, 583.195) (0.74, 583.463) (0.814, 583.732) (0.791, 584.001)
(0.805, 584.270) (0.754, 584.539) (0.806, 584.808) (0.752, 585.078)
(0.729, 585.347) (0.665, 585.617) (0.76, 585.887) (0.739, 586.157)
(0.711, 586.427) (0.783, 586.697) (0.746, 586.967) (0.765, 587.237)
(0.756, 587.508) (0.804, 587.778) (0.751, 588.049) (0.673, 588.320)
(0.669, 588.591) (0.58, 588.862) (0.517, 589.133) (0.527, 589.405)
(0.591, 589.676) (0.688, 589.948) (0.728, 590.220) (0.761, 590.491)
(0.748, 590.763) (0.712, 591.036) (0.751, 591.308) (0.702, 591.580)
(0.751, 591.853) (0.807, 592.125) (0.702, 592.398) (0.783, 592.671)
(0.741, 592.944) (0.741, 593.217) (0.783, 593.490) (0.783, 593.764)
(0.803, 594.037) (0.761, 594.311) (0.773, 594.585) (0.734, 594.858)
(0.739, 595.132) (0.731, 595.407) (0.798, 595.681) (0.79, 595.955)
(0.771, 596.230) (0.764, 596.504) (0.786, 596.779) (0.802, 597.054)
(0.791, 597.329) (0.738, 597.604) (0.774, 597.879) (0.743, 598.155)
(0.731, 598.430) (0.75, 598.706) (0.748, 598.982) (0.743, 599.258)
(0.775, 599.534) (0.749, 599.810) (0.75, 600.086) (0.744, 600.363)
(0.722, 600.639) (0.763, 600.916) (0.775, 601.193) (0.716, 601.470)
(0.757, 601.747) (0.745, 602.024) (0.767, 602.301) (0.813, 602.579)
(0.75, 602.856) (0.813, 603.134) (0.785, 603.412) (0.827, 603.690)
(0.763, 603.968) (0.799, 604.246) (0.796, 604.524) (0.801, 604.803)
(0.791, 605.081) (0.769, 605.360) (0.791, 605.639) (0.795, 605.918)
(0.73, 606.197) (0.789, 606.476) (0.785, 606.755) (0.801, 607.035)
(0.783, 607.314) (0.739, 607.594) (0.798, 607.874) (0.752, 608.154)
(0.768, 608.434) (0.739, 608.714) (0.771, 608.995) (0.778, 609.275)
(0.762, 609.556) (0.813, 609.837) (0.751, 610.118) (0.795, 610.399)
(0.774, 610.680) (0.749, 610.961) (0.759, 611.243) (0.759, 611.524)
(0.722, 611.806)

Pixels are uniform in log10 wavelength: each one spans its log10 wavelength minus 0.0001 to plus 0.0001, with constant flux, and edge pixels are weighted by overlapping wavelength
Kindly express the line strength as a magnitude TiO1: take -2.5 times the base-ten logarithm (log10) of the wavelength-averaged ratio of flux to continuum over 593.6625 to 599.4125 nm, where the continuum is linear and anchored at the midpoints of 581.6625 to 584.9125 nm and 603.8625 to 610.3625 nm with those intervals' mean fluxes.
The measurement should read 0.02 mag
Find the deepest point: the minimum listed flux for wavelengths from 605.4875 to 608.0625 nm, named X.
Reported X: 0.73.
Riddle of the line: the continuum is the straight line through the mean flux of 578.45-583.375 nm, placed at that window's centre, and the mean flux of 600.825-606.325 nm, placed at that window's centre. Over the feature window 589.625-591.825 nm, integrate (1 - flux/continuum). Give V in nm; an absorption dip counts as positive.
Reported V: 0.16 nm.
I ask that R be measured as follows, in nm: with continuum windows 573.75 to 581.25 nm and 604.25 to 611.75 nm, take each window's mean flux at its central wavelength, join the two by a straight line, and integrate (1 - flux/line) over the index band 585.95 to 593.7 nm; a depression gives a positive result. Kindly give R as 0.454 nm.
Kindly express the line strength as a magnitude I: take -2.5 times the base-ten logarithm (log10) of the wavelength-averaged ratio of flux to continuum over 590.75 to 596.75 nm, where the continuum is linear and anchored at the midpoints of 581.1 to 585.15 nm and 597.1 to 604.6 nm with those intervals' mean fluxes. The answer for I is 0.02 mag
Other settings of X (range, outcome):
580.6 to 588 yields 0.665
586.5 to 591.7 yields 0.517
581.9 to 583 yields 0.737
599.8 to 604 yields 0.716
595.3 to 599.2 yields 0.731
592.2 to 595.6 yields 0.702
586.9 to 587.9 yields 0.746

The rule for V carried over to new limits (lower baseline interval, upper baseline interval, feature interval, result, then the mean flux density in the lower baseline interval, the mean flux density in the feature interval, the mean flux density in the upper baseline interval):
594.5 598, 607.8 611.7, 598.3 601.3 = 0.07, 0.769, 0.75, 0.768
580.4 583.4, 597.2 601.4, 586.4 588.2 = 0.03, 0.787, 0.762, 0.752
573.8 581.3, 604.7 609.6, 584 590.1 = 0.39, 0.75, 0.709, 0.775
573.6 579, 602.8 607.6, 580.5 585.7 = -0.17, 0.743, 0.777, 0.786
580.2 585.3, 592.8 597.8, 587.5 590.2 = 0.43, 0.785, 0.654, 0.768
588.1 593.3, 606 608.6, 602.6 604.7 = -0.10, 0.694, 0.792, 0.772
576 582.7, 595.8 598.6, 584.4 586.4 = 0.05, 0.758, 0.742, 0.769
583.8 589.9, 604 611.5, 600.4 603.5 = -0.02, 0.713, 0.763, 0.776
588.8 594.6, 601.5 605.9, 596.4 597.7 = -0.06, 0.716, 0.778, 0.783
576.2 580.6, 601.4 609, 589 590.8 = 0.26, 0.742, 0.646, 0.777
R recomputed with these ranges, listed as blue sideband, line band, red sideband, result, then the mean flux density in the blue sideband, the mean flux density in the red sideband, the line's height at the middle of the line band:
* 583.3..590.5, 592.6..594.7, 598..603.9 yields -0.092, 0.718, 0.76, 0.738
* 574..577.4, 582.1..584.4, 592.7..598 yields -0.093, 0.752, 0.769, 0.758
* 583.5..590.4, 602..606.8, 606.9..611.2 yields -0.158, 0.717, 0.771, 0.76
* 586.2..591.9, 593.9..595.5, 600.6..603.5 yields -0.064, 0.7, 0.765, 0.729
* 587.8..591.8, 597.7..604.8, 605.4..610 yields -0.243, 0.677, 0.774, 0.739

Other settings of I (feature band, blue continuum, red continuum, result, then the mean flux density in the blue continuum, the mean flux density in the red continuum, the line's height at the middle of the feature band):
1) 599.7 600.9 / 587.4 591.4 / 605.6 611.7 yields -0.015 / 0.683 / 0.771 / 0.733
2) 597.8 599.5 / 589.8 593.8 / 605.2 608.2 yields 0.015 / 0.744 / 0.776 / 0.759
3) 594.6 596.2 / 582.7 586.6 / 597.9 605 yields 0.003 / 0.757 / 0.765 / 0.762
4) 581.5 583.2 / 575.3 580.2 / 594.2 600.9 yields -0.067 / 0.737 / 0.759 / 0.742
